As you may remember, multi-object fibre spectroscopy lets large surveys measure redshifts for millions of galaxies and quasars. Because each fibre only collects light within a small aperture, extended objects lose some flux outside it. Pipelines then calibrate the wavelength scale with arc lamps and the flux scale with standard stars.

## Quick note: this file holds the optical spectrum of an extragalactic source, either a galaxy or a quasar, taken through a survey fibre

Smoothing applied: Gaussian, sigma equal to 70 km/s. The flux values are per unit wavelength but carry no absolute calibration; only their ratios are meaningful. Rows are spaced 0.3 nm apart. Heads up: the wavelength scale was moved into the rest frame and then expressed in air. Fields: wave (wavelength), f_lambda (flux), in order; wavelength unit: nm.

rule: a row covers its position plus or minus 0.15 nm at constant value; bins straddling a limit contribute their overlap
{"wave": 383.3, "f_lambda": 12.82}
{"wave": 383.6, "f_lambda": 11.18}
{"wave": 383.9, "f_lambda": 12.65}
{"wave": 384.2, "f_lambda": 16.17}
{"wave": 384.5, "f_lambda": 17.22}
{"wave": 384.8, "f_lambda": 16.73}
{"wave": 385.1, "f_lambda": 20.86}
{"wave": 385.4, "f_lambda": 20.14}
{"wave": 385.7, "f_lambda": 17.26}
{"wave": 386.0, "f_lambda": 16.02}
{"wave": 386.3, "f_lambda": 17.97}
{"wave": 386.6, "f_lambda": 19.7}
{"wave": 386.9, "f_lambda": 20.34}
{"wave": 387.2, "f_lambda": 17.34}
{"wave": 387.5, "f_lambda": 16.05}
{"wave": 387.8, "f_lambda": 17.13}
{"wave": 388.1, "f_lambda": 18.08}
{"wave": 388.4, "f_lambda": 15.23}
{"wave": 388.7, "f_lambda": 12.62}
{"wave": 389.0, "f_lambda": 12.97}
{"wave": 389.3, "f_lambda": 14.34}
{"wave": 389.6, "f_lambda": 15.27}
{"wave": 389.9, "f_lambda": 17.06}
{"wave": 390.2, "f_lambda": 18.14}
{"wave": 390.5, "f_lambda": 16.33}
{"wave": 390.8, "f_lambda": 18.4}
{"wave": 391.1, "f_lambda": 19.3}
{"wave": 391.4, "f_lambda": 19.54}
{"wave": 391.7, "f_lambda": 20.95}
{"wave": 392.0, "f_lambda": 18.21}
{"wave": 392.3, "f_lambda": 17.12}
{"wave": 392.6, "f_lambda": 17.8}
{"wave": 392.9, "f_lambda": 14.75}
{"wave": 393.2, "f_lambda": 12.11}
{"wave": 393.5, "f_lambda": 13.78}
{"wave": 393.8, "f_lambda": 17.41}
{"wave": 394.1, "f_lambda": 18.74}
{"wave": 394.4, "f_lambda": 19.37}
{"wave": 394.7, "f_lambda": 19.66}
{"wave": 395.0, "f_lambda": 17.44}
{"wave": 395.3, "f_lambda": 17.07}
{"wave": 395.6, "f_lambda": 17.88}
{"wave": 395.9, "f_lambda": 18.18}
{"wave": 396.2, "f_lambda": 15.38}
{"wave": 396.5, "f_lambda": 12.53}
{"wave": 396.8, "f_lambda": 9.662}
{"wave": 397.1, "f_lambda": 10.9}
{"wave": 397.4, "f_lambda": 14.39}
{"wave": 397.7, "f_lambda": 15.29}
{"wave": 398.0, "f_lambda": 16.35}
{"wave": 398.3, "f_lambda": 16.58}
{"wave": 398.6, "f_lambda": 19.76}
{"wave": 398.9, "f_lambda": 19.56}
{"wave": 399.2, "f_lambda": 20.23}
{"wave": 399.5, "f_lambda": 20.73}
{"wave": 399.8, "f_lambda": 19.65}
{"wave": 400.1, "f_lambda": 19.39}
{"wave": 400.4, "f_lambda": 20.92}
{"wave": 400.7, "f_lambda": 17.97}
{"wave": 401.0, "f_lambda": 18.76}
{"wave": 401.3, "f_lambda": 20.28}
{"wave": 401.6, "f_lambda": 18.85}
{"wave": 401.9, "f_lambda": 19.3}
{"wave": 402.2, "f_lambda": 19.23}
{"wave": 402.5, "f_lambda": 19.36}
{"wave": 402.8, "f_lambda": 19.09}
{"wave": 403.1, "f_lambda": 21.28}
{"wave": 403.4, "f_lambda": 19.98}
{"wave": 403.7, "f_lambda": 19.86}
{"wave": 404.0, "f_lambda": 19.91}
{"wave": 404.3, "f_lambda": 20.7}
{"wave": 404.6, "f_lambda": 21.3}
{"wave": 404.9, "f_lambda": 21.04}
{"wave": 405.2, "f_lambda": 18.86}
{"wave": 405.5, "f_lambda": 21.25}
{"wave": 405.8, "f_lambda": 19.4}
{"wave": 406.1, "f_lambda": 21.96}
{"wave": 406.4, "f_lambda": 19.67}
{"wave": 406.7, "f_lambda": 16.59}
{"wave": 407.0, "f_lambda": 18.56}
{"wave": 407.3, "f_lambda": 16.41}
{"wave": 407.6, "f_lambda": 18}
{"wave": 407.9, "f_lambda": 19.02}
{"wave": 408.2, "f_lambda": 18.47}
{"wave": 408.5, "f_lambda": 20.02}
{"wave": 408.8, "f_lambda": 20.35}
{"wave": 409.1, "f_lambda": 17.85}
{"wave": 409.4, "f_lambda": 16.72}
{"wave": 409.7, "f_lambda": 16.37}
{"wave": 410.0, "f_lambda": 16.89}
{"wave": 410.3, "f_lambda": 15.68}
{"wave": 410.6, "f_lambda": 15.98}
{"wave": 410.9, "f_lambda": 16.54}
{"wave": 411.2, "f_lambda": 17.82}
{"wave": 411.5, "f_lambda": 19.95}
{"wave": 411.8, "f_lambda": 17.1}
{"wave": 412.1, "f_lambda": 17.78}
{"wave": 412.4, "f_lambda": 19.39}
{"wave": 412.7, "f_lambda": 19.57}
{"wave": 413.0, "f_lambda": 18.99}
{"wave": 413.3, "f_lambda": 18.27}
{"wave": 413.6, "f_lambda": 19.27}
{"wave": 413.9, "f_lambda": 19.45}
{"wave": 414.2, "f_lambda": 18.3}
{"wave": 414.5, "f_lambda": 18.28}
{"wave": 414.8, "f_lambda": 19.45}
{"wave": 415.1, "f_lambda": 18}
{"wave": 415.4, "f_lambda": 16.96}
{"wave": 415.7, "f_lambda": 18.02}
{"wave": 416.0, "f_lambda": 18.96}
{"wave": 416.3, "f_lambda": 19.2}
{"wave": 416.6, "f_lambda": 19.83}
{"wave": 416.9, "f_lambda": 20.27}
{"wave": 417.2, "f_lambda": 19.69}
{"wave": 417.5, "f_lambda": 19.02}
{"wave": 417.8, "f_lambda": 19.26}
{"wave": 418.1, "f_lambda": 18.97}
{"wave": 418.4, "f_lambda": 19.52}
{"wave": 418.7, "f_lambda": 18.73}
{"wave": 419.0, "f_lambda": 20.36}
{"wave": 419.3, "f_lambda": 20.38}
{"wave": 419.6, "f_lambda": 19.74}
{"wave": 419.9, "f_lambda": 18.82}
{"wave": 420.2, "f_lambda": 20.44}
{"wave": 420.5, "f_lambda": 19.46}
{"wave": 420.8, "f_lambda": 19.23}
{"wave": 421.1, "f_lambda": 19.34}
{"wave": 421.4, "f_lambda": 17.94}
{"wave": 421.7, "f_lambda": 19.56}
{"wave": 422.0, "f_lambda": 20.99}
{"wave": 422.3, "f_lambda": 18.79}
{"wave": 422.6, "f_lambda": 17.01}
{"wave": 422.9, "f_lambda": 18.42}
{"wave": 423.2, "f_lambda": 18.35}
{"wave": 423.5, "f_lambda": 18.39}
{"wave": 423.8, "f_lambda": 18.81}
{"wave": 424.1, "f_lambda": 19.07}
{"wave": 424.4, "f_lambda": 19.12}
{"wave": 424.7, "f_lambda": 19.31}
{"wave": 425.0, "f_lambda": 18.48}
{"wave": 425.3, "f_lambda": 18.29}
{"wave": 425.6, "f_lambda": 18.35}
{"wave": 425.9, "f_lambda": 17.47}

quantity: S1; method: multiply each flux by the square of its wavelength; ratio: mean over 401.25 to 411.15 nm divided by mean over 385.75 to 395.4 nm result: 1.20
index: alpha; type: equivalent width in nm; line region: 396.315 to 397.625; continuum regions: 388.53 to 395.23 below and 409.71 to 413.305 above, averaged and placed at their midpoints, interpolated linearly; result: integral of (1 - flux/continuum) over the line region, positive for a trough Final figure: 0.38 nm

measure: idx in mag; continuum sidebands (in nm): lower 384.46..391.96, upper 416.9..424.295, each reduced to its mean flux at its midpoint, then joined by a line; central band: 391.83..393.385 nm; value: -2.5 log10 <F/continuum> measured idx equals 0.106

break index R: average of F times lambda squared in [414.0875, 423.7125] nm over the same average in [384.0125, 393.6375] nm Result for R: 1.30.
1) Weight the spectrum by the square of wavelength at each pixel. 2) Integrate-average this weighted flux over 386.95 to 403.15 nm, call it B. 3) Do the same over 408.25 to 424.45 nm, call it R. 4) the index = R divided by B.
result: 1.20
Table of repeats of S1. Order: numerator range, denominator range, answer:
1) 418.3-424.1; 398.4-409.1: 1.07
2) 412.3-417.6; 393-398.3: 1.33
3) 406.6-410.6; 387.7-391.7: 1.17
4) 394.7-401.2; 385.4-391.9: 1.05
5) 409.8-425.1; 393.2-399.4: 1.27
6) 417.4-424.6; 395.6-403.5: 1.19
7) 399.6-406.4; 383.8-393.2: 1.25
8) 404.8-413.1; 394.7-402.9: 1.10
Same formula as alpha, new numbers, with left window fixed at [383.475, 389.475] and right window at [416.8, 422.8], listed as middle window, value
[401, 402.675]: -0.14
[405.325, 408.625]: -0.14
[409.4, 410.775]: 0.17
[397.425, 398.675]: 0.07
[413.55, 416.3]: 0.06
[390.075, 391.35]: -0.10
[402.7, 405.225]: -0.32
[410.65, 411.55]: 0.05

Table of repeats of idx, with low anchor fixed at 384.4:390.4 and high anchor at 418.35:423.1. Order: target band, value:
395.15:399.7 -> 0.087 mag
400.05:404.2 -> -0.092 mag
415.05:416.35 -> 0.045 mag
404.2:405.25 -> -0.136 mag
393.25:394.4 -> 0.054 mag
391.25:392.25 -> -0.119 mag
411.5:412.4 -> 0.030 mag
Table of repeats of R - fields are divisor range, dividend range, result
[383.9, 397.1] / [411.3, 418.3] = 1.27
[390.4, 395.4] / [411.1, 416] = 1.17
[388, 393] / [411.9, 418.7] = 1.27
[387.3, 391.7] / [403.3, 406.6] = 1.32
